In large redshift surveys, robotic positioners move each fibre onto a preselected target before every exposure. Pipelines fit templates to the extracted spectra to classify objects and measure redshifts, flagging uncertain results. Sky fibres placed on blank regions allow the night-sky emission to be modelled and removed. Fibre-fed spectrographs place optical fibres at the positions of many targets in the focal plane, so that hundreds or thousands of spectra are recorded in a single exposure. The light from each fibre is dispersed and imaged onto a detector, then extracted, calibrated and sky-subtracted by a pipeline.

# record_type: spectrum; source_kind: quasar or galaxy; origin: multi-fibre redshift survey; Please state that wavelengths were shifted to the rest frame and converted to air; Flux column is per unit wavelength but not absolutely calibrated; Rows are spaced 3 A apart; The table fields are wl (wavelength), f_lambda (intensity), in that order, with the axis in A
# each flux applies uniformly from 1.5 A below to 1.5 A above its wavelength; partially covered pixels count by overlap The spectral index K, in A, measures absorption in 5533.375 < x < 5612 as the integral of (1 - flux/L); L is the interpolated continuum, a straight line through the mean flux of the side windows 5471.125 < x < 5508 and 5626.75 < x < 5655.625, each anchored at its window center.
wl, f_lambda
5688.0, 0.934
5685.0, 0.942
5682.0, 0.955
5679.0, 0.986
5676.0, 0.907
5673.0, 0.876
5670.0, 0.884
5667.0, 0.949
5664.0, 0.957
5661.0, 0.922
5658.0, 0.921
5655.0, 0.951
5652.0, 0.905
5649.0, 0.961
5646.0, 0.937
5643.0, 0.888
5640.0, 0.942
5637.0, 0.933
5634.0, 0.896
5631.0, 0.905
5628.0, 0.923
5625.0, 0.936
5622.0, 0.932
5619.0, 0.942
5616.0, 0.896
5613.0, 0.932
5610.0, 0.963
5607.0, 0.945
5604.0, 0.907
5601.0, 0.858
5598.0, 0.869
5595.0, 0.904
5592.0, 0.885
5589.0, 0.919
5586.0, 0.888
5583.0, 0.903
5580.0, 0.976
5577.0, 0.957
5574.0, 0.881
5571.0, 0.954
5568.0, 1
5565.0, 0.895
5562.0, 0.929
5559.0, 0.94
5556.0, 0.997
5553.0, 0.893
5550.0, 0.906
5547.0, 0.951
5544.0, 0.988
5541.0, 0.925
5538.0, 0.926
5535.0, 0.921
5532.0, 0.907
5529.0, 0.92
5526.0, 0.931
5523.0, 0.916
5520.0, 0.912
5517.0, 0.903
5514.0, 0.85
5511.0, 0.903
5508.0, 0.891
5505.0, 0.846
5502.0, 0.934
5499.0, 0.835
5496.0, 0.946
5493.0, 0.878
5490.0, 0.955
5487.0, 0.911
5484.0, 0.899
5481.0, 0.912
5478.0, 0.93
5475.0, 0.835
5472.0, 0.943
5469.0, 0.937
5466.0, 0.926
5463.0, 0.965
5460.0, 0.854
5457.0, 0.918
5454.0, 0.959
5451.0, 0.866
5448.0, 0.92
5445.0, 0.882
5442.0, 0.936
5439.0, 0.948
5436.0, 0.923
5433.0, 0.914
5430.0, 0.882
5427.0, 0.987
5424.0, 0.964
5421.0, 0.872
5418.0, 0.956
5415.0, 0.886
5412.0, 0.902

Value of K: -1.1 A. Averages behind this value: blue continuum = 0.901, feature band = 0.926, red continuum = 0.923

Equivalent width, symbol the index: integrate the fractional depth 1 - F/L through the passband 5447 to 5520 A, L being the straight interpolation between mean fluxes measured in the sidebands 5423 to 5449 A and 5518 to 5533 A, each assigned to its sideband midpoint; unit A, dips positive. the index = 1.37 A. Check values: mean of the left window 0.928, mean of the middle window 0.905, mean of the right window 0.917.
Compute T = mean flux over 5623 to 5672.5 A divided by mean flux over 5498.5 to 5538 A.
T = 1.03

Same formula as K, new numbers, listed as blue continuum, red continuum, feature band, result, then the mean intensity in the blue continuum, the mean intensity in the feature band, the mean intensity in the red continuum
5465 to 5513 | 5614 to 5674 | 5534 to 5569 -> -1.0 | 0.904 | 0.939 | 0.923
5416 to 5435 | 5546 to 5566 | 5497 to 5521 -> 1.2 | 0.928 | 0.885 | 0.93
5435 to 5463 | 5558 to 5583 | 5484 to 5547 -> 1.2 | 0.914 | 0.911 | 0.939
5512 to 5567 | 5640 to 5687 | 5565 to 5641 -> 0.4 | 0.923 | 0.921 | 0.93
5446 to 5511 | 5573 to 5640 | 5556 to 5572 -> -0.6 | 0.907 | 0.948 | 0.917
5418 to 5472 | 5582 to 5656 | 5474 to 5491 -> 0.2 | 0.922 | 0.908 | 0.917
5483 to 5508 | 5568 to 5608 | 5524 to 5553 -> -0.7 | 0.9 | 0.928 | 0.914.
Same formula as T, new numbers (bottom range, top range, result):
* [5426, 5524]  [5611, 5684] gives 1.02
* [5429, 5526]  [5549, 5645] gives 1.02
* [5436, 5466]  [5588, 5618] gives 0.99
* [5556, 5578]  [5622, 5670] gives 0.99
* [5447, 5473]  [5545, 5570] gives 1.02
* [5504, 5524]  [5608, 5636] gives 1.04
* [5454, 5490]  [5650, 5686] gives 1.02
